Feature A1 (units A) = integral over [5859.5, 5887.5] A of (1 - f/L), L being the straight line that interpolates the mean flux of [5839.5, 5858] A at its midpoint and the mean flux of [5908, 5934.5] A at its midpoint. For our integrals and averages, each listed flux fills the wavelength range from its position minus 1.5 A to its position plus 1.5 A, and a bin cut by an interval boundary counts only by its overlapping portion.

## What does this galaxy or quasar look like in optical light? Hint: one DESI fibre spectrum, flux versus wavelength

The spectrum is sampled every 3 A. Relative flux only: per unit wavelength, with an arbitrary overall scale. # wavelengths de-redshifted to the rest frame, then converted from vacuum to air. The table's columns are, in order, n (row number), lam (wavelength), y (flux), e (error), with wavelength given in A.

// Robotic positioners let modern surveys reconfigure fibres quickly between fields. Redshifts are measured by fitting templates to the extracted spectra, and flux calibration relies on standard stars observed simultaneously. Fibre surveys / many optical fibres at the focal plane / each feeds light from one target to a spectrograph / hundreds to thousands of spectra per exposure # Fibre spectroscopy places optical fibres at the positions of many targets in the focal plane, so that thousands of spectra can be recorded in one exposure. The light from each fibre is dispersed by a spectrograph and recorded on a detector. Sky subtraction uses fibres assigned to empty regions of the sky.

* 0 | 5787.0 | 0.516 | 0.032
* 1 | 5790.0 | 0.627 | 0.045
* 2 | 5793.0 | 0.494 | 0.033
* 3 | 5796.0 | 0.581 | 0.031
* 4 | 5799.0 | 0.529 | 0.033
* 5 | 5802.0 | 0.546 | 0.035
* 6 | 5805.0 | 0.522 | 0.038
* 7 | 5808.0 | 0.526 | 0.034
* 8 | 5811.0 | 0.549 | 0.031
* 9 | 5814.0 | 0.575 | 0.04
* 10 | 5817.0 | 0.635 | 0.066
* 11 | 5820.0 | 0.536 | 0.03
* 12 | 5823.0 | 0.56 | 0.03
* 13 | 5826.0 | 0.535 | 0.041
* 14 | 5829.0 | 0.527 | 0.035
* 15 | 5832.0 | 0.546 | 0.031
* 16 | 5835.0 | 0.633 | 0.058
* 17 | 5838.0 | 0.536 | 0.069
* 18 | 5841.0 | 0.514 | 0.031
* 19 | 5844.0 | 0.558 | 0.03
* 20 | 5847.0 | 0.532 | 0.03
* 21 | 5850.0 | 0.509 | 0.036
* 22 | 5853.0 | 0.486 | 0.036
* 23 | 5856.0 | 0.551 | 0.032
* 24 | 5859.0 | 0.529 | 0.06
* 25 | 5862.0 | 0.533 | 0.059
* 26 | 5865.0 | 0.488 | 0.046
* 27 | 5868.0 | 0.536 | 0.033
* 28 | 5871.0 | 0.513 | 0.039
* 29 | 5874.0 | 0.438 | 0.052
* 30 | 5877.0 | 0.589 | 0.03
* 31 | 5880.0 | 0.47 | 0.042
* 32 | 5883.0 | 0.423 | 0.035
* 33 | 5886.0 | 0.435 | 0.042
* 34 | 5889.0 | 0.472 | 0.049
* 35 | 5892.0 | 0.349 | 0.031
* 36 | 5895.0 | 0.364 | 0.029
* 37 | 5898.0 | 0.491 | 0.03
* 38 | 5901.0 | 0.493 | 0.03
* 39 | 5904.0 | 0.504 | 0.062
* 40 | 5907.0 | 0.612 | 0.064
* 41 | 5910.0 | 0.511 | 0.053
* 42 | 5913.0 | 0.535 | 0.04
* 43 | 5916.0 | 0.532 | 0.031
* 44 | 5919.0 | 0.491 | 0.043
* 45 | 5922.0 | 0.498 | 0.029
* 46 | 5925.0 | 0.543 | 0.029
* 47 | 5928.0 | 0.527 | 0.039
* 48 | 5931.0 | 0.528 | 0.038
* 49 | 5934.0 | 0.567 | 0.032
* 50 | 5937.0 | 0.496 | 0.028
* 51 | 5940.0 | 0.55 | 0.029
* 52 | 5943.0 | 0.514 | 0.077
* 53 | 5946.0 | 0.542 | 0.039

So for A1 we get 1.7 A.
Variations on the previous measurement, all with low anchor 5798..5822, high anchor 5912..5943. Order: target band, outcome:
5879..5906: 4.4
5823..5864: 0.6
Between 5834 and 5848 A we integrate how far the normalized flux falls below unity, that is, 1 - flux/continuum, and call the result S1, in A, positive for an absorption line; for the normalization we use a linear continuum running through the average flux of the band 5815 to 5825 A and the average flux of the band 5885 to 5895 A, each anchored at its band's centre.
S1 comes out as -0.7 A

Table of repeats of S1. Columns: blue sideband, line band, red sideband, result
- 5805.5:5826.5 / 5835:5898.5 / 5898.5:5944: 5.7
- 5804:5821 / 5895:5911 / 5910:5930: 0.6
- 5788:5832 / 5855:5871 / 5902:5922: 0.4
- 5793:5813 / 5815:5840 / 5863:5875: -1.9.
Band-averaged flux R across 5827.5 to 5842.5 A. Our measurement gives 0.551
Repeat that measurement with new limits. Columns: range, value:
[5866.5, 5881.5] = 0.509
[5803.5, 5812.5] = 0.532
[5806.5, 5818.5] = 0.571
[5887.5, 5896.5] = 0.395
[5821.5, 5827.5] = 0.547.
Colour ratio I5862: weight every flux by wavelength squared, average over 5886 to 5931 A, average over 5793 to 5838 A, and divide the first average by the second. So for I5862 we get 0.92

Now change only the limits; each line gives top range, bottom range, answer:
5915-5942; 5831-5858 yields 1.00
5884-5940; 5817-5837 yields 0.91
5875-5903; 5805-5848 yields 0.84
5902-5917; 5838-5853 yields 1.05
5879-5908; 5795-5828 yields 0.85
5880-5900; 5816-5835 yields 0.78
